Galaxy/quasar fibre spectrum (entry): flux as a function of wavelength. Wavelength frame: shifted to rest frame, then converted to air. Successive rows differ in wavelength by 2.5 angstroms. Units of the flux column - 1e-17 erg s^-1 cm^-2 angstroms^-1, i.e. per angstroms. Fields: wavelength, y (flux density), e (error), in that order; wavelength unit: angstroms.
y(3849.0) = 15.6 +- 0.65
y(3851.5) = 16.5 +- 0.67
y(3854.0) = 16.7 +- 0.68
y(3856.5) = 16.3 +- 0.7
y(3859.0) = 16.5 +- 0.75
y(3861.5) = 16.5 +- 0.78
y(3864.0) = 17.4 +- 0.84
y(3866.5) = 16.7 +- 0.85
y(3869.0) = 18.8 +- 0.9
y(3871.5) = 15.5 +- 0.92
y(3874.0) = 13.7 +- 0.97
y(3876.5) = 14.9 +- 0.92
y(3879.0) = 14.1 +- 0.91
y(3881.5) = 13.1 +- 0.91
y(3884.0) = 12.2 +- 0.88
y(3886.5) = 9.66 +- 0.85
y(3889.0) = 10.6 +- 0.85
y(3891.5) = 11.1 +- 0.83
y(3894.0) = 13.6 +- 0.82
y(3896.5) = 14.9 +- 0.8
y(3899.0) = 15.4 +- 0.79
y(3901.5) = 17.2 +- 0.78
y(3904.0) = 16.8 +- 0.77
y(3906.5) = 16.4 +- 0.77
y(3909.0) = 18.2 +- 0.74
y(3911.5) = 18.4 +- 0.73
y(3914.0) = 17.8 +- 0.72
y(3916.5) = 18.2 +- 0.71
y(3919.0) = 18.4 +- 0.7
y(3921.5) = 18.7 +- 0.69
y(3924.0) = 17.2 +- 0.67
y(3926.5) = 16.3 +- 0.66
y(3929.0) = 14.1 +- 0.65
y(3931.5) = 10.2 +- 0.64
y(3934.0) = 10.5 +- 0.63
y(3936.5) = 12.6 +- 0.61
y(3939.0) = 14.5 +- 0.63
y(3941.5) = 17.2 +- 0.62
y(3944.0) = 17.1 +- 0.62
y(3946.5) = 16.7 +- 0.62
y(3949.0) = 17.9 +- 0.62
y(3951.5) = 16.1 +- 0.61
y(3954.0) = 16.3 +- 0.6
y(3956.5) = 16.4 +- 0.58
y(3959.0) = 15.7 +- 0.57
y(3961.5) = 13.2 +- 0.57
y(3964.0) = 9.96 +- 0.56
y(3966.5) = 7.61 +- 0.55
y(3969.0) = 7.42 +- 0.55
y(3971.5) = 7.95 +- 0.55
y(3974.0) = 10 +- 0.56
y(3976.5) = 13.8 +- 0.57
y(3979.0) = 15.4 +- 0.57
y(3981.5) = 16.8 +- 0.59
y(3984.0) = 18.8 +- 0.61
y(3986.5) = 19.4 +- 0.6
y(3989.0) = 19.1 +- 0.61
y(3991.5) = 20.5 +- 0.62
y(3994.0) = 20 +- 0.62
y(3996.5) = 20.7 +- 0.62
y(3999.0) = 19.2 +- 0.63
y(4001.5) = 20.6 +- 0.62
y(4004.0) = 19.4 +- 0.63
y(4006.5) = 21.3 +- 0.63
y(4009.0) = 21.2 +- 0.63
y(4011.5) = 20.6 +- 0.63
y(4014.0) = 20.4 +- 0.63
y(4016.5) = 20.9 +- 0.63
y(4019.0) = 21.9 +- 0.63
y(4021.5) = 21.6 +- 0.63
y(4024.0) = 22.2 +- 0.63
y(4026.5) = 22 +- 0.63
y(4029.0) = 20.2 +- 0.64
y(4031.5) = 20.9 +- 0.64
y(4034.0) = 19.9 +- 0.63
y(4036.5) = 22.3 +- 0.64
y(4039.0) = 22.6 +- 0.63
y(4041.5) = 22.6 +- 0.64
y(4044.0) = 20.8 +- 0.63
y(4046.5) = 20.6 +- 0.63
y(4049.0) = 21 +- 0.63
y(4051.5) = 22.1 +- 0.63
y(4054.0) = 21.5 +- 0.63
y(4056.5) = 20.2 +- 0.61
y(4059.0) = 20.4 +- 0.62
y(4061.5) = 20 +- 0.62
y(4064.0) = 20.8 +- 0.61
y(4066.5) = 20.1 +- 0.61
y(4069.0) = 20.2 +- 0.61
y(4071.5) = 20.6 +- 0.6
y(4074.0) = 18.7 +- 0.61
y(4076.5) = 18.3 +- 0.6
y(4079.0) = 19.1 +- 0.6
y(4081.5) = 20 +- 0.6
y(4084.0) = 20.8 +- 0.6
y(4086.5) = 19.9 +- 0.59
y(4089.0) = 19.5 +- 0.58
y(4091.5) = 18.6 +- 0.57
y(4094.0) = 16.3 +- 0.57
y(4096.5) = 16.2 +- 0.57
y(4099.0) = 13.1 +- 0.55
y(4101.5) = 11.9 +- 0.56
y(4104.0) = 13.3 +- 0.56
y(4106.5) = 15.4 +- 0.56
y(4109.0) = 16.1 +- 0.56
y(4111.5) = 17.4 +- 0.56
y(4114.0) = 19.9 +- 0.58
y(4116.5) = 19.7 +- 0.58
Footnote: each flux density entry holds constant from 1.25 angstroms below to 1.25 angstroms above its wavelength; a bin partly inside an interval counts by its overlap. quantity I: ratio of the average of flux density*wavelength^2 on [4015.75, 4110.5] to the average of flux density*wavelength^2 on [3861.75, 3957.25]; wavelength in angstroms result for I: 1.4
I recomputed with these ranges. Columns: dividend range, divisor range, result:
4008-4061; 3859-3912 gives 1.53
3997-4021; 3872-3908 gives 1.58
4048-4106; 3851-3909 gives 1.38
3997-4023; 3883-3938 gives 1.46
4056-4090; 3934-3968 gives 1.46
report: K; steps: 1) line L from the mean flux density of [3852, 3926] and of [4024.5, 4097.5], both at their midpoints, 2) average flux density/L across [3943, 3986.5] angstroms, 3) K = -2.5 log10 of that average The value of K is 0.25 mag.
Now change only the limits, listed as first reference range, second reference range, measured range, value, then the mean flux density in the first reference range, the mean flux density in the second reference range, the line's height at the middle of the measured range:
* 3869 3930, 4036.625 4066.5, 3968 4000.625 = 0.15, 15.3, 21.1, 18.6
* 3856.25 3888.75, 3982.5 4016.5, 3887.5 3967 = 0.12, 14.9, 20.1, 17.1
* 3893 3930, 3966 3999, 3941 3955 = -0.05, 16.8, 15.5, 16.1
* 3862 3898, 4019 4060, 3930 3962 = 0.14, 14.1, 21.3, 17.1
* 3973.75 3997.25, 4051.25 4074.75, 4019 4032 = -0.13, 17.7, 20.4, 19.1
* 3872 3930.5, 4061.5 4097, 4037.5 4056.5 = -0.16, 15.2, 19.3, 18.6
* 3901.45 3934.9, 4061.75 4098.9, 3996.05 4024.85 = -0.16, 16.3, 19.1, 17.9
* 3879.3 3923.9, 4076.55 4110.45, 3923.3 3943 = 0.12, 15.4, 17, 15.6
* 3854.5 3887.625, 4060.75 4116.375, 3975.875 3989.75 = -0.04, 15.1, 18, 16.6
